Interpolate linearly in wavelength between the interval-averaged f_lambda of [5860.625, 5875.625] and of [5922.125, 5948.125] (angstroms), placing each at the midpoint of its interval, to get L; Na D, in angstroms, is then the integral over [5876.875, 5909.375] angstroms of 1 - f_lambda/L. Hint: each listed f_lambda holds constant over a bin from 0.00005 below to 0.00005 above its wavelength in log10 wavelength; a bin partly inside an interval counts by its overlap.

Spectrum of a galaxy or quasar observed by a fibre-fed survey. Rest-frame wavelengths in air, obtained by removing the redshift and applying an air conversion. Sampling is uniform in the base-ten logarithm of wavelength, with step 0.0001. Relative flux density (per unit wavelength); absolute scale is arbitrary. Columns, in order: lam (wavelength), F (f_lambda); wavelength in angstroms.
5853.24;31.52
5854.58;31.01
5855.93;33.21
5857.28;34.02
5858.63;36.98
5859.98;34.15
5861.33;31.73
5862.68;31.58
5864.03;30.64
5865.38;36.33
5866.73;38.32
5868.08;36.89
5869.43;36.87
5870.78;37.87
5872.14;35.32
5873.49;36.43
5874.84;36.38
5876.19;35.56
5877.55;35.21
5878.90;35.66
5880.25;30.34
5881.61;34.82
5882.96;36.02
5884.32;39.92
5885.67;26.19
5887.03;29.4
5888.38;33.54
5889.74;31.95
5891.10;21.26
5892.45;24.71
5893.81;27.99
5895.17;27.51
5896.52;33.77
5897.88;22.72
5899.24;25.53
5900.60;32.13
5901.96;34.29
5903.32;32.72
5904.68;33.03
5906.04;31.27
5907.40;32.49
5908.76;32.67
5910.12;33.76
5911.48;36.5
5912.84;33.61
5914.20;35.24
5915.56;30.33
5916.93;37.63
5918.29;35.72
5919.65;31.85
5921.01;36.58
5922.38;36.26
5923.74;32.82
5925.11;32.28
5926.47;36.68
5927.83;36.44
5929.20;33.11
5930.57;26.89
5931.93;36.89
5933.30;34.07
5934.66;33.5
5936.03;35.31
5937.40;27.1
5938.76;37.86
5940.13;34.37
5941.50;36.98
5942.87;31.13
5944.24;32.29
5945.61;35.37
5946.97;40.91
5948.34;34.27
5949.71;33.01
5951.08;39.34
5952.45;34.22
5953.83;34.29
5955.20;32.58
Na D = 3.6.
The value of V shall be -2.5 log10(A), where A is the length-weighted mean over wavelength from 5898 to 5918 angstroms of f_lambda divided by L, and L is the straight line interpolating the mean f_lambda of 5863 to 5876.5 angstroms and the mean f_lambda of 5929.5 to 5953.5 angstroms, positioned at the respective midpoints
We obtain 0.076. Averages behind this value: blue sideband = 36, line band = 32.7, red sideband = 34.3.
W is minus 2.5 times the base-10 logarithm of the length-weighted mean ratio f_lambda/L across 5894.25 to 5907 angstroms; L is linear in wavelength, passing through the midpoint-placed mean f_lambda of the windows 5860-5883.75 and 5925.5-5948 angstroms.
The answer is 0.15 mag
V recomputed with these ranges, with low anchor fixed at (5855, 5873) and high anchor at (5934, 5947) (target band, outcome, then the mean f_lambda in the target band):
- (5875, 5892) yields 0.07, 32.5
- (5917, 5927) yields -0.01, 34.8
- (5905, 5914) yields 0.03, 33.5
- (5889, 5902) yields 0.23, 27.9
